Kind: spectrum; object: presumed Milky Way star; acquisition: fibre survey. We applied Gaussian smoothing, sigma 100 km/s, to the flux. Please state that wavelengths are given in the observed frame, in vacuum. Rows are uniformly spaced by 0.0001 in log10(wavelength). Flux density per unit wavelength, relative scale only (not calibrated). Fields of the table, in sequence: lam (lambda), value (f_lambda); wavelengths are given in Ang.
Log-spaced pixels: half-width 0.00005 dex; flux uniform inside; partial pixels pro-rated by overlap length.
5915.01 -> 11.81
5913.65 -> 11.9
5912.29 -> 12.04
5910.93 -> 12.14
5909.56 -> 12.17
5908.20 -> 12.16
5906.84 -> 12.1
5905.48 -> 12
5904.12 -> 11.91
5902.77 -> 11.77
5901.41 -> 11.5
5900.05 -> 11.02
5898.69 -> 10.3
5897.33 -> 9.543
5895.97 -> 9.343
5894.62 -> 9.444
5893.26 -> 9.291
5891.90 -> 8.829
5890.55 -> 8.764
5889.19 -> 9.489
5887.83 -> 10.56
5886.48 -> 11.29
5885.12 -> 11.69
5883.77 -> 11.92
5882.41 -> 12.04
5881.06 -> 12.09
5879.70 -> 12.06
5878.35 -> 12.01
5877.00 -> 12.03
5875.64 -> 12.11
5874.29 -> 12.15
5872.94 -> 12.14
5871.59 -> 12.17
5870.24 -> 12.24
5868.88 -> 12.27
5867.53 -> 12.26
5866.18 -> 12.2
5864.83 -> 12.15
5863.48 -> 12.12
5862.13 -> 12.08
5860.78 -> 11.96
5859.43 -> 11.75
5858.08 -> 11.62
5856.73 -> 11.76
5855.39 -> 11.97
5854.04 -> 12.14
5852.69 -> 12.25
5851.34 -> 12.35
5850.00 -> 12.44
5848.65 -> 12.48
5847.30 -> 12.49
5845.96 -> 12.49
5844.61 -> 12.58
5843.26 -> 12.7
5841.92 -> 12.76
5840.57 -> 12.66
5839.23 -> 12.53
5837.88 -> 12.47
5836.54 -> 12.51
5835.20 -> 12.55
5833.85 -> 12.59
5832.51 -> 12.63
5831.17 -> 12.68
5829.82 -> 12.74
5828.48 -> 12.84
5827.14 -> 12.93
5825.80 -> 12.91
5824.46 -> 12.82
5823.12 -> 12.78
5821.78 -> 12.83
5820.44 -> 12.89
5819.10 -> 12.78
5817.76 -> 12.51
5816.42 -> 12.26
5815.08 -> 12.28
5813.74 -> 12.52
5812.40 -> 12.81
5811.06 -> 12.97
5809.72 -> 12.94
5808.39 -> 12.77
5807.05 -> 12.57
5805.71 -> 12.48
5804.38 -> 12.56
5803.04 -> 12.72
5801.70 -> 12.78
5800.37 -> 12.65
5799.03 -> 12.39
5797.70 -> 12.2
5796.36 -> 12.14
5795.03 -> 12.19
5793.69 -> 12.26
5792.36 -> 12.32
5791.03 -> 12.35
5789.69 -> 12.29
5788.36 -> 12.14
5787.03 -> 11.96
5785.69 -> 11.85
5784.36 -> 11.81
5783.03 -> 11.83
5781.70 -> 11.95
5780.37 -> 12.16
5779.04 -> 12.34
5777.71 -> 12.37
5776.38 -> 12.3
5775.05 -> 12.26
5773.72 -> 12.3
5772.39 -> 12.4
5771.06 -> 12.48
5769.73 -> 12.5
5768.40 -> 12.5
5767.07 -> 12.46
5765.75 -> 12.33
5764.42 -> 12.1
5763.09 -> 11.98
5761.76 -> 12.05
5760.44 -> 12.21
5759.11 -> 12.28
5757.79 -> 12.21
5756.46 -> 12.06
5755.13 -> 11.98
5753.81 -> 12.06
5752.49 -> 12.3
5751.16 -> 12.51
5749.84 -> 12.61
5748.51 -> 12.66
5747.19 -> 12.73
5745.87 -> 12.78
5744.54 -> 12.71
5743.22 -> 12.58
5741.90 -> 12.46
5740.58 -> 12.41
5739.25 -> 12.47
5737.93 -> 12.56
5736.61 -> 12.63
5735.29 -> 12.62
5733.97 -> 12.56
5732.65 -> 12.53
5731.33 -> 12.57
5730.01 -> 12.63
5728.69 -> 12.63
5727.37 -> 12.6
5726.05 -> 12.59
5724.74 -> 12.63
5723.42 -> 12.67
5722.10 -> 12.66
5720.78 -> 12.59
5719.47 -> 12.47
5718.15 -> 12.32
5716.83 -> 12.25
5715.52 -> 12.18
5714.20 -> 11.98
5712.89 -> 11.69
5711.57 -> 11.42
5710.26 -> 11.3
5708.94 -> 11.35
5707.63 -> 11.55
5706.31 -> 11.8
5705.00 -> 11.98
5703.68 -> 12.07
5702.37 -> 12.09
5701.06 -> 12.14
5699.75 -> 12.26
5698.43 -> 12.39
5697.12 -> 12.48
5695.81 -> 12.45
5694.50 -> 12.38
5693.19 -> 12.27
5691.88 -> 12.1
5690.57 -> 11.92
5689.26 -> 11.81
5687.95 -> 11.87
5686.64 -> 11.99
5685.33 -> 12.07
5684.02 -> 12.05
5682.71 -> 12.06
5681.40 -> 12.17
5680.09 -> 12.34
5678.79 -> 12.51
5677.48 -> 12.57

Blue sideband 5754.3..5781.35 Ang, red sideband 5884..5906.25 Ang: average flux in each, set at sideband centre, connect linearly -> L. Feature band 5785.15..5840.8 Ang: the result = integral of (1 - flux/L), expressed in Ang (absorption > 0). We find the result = -4.5 Ang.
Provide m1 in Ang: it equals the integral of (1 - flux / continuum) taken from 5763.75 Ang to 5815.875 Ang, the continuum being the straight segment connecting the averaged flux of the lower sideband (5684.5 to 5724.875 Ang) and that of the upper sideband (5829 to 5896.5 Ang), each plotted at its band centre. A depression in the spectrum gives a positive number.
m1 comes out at -1.77 Ang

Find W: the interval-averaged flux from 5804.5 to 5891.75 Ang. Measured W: 12.2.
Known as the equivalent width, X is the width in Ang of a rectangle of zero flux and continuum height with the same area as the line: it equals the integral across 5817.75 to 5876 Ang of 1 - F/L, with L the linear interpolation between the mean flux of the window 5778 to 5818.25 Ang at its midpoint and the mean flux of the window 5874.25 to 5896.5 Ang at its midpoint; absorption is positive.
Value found -4.5 Ang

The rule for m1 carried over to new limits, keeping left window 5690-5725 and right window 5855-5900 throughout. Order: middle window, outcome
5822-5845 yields -2.3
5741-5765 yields -0.9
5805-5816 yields -1.0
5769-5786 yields -0.6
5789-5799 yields -0.5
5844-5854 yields -0.8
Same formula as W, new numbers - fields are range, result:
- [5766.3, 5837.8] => 12.5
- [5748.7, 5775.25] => 12.3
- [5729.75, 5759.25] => 12.5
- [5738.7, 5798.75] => 12.3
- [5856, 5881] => 12.1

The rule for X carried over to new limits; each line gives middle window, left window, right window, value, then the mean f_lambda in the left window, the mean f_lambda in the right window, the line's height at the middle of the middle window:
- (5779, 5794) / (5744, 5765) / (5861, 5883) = 0.2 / 12.3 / 12.1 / 12.3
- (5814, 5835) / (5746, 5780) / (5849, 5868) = -0.9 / 12.3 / 12.1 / 12.2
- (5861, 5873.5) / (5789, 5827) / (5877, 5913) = -0.7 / 12.6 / 11.1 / 11.6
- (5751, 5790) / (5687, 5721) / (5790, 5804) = 0.3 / 12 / 12.4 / 12.3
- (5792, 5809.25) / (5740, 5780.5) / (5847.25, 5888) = -0.3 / 12.4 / 12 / 12.2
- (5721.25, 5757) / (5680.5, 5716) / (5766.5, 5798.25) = -1.3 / 12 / 12.2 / 12.1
